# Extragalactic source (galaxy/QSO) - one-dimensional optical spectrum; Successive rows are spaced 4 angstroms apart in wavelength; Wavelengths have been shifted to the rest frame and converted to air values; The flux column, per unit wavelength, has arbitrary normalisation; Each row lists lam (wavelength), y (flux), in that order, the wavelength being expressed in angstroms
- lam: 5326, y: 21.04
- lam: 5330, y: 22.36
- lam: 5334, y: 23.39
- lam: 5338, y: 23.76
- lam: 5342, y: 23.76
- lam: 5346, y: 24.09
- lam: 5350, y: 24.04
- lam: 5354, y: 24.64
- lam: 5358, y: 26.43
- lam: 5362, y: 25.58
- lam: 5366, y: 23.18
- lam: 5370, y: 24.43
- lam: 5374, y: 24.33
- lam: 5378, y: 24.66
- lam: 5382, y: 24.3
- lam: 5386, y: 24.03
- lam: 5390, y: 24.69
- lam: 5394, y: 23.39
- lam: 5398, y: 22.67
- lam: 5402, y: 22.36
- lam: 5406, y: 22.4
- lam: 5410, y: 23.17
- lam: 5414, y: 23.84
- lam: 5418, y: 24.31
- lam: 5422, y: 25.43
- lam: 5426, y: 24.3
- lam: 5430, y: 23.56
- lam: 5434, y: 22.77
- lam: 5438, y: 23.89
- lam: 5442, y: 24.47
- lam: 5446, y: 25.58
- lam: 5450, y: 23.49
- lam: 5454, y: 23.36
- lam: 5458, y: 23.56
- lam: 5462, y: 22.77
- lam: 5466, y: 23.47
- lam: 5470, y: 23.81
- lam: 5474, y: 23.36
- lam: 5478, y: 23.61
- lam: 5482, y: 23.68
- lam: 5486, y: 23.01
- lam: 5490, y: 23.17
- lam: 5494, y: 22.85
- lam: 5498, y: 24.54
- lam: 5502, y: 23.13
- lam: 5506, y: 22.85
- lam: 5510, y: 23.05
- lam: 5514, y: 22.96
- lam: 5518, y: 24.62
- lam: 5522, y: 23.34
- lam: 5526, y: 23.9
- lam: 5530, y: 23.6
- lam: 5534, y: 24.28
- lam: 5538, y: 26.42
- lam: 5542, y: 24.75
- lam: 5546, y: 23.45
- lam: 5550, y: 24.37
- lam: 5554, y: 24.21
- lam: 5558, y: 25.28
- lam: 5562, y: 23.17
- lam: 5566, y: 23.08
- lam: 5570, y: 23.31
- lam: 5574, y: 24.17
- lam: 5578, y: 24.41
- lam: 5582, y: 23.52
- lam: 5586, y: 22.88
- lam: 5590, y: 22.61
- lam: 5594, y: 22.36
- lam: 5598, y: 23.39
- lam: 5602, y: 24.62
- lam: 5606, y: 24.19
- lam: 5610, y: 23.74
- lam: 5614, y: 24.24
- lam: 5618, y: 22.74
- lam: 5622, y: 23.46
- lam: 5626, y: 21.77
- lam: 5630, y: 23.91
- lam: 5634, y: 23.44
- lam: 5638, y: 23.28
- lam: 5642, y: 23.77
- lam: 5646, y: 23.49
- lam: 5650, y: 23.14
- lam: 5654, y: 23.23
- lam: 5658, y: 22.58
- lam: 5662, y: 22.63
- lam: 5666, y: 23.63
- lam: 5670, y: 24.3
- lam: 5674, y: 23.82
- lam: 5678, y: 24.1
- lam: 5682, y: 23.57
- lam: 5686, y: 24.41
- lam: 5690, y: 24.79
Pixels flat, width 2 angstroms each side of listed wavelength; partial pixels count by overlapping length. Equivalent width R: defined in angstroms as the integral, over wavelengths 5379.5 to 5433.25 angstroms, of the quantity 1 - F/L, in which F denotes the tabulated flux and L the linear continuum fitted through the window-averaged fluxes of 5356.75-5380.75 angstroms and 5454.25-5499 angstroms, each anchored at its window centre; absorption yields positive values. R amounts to 1.2 angstroms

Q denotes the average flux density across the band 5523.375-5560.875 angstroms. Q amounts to 24.4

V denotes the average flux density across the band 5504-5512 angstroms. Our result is 23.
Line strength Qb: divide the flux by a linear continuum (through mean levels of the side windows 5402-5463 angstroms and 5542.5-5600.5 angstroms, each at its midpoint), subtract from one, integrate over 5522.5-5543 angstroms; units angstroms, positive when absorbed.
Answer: -0.7 angstroms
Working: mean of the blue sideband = 23.8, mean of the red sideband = 23.6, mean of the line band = 24.5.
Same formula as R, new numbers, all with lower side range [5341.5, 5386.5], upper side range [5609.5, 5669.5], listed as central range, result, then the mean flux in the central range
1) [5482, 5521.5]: 0.9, 23.4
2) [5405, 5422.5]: 0.4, 23.8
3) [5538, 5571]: -0.6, 24.1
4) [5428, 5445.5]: 0.2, 23.8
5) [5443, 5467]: 0.3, 23.7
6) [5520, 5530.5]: 0.1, 23.6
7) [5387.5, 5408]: 1.0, 23.1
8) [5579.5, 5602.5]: 0.3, 23.2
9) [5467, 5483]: 0.3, 23.6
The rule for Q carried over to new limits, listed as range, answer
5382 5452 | 23.8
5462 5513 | 23.3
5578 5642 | 23.4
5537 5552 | 24.6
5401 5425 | 23.7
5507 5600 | 23.8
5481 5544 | 23.8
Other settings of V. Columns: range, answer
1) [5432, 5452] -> 24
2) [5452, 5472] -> 23.4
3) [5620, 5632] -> 23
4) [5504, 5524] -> 23.4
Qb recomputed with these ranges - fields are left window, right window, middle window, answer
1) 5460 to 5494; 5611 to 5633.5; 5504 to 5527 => -0.1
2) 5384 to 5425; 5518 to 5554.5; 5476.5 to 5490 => 0.4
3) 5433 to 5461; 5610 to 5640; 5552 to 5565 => -0.3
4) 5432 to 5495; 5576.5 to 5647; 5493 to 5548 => -0.8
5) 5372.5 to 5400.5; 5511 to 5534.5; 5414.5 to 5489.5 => 0.2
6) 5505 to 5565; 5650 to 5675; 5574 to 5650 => 0.5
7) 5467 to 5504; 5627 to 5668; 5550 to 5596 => -0.4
